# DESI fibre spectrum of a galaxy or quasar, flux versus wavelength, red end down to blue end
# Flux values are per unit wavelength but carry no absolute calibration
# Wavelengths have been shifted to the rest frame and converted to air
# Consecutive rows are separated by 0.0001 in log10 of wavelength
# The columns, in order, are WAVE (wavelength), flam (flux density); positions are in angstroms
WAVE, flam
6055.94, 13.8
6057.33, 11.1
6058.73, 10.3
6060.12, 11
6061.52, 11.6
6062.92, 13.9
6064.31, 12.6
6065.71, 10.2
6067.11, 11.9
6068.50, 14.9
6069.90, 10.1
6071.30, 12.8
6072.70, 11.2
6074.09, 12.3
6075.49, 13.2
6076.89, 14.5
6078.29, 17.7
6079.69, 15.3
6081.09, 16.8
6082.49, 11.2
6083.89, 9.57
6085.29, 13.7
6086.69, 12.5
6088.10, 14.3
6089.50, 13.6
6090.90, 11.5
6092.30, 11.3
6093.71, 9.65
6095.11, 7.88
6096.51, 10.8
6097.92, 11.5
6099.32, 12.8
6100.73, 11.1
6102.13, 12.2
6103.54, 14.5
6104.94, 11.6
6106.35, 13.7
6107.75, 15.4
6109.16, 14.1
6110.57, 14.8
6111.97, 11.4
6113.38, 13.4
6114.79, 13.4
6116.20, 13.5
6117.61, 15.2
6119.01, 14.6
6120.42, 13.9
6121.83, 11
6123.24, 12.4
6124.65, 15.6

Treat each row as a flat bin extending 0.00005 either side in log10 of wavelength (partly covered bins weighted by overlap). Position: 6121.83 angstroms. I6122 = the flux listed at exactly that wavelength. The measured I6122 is 11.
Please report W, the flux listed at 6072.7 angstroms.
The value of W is 11.2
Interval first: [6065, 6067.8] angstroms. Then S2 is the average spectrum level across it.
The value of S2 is 11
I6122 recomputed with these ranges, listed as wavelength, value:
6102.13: 12.2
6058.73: 10.3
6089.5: 13.6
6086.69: 12.5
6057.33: 11.1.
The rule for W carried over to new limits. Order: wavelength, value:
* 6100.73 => 11.1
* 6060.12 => 11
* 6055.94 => 13.8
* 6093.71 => 9.65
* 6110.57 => 14.8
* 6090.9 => 11.5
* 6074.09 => 12.3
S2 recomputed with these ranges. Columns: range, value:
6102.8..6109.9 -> 13.8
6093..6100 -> 10.5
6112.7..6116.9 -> 13.4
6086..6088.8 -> 13.4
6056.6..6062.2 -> 11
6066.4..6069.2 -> 13.4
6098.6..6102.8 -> 12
